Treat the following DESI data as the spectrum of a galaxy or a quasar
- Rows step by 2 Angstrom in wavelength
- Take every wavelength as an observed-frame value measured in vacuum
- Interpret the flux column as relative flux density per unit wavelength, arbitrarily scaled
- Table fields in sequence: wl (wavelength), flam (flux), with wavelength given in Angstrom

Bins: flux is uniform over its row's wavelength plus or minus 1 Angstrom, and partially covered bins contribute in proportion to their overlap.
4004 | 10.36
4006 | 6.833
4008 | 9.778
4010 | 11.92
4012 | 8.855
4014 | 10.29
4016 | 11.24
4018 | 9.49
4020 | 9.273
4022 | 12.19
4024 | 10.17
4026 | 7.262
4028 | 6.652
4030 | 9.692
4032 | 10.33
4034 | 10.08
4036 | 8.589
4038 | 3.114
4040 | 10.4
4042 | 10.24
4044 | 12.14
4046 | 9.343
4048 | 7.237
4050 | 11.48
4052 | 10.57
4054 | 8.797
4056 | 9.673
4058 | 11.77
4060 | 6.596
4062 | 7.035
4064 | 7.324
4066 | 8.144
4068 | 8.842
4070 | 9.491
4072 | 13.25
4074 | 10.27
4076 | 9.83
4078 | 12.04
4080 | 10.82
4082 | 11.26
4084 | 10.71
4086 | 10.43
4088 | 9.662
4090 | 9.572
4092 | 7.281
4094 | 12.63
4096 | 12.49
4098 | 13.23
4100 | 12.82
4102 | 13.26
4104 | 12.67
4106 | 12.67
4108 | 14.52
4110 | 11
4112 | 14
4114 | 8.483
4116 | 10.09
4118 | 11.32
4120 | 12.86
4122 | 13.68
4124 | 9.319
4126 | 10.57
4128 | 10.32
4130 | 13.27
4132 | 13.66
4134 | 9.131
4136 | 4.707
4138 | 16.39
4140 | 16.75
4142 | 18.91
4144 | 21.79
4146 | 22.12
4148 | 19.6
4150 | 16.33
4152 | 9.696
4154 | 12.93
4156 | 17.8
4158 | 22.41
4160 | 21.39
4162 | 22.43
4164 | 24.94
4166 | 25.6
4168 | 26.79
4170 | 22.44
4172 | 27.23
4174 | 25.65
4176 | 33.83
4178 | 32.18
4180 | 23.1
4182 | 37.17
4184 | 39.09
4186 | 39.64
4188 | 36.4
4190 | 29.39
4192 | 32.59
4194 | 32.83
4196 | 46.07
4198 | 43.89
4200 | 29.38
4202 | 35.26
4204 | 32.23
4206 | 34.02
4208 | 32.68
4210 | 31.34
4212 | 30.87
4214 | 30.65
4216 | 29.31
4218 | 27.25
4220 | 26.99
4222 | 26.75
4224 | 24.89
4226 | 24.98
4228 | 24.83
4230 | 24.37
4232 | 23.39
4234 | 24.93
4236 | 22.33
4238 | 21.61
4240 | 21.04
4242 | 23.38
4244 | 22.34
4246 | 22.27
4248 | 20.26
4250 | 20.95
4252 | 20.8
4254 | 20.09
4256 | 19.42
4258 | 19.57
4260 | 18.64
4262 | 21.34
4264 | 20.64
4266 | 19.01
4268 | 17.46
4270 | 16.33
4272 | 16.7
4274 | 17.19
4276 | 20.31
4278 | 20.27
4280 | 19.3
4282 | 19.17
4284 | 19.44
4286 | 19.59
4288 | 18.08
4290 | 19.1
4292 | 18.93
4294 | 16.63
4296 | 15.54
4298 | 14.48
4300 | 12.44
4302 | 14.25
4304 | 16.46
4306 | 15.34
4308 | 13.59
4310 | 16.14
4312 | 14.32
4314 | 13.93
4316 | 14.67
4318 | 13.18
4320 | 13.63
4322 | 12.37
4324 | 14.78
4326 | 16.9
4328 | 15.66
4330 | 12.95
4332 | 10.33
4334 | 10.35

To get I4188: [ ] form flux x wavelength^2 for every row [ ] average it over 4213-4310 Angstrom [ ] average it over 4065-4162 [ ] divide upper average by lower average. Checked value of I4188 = 1.7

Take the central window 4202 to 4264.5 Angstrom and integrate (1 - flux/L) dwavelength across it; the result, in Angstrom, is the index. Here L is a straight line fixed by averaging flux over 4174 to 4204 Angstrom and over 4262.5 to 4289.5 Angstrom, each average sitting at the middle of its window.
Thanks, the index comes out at 4.4 Angstrom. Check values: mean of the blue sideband 34.7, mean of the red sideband 18.8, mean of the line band 24.9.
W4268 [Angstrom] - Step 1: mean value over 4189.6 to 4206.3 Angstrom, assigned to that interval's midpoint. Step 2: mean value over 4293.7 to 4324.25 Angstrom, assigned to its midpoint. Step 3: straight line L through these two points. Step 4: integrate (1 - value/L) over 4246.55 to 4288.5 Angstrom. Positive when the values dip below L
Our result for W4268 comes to 5.2 Angstrom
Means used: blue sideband 35.3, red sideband 14.4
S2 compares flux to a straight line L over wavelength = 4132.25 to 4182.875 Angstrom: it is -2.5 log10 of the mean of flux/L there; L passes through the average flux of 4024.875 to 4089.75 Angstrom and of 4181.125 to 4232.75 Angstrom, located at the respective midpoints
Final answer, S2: 0.18 mag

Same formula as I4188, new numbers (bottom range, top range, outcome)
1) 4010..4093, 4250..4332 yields 1.98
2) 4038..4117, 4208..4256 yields 2.53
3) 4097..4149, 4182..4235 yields 2.45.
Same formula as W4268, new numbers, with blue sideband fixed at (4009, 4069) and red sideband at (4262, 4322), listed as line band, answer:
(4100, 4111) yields -1.5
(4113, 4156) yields -4.8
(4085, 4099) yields 0.1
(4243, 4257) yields -4.8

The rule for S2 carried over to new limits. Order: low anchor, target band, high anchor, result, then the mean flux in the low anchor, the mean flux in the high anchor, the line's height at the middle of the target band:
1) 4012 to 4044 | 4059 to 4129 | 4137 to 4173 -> 0.36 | 9.34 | 20.3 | 15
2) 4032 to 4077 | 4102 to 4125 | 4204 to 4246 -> 0.26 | 9.31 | 26.4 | 15.2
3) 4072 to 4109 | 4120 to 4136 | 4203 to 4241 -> 0.39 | 11.5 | 27.1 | 15.9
